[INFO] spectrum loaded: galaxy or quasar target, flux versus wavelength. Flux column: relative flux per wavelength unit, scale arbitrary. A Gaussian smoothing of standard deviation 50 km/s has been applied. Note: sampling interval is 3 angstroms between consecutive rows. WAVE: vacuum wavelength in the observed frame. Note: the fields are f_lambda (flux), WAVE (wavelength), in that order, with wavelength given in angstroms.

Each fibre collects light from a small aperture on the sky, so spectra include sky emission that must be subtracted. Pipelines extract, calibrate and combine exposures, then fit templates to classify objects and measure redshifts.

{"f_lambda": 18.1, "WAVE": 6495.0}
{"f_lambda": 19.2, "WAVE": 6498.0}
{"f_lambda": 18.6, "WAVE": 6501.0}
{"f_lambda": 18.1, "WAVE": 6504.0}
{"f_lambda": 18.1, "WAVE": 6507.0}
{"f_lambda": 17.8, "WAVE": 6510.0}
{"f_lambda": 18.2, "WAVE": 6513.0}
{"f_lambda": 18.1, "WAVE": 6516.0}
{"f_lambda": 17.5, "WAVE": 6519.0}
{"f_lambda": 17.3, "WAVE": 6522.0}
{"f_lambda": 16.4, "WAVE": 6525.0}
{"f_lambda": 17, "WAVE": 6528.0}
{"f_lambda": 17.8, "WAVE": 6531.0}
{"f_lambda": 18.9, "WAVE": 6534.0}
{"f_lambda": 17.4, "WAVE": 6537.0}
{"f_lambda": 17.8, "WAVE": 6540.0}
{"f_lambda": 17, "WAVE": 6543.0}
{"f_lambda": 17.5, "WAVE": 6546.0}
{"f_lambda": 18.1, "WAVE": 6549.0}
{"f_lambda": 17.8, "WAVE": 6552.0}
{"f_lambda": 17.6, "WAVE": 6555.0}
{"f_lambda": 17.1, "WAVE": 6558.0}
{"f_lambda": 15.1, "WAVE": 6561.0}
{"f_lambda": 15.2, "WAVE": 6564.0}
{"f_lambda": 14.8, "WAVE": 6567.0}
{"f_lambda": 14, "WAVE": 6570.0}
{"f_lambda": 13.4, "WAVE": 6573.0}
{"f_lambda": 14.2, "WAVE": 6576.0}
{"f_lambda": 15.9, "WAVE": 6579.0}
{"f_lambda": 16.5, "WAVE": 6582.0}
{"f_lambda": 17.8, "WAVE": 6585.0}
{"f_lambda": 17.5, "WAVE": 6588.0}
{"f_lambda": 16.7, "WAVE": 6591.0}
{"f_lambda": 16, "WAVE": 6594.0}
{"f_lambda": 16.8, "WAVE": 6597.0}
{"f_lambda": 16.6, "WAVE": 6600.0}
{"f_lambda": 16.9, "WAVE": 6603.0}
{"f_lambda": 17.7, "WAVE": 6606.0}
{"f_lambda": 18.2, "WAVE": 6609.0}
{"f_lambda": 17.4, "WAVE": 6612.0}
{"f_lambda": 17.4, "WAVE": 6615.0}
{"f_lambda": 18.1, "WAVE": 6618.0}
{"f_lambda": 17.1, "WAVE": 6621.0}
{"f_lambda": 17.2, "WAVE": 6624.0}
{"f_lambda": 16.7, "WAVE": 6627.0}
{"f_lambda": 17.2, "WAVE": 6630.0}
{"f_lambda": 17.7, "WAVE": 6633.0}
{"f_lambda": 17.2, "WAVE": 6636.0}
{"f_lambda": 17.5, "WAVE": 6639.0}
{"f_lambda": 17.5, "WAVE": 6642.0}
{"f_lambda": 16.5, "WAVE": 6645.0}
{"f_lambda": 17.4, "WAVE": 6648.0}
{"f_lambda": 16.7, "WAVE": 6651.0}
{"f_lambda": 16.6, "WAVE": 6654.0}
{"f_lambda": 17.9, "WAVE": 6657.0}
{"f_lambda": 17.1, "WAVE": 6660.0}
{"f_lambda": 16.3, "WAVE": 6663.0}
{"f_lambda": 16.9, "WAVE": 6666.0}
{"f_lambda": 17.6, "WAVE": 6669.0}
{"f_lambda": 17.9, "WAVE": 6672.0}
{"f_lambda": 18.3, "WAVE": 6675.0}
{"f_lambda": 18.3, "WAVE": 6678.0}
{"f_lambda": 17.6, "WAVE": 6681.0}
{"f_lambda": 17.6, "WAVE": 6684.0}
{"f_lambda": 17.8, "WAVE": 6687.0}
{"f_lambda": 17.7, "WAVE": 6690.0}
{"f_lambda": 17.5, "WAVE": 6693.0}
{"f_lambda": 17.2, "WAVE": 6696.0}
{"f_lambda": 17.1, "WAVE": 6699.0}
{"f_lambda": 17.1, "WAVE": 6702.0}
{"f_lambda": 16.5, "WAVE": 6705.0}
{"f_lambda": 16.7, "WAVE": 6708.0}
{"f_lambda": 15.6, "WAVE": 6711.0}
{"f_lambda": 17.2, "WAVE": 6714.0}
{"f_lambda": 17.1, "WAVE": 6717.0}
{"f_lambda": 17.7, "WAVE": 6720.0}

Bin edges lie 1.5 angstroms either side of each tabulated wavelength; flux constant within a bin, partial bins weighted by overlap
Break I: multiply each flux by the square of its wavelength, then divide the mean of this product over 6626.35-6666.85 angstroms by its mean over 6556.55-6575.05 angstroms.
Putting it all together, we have 1.18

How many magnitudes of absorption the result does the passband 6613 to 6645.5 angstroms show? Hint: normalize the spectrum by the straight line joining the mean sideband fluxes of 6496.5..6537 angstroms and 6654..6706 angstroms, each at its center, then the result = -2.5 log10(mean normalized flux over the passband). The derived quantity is 0.016 mag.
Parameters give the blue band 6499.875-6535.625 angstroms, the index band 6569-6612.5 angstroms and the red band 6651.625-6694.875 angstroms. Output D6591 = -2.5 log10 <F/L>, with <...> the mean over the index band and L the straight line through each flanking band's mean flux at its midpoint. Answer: 0.08 mag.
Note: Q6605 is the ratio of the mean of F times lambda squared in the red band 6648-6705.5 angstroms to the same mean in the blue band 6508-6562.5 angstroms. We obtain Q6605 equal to 1.0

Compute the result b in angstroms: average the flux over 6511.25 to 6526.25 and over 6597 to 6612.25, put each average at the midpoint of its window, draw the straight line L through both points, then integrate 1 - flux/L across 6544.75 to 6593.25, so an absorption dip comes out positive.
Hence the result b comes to 3.4 angstroms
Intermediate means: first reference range 17.5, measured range 16.2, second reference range 17.3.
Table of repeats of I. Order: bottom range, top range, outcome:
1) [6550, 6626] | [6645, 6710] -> 1.07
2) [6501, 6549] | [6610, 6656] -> 1.01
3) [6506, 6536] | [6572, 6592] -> 0.92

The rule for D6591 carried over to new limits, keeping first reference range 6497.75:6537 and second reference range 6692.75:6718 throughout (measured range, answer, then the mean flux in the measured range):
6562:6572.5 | 0.205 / 14.6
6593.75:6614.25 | 0.015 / 17.2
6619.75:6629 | 0.018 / 17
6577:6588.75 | 0.047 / 16.8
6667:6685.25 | -0.053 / 17.9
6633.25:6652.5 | 0.001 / 17.2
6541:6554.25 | 0.006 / 17.6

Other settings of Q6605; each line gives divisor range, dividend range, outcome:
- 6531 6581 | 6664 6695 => 1.12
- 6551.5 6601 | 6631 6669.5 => 1.09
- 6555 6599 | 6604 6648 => 1.11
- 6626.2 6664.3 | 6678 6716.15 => 1.02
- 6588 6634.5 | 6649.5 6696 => 1.03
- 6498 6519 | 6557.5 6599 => 0.89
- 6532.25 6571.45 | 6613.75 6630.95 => 1.05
